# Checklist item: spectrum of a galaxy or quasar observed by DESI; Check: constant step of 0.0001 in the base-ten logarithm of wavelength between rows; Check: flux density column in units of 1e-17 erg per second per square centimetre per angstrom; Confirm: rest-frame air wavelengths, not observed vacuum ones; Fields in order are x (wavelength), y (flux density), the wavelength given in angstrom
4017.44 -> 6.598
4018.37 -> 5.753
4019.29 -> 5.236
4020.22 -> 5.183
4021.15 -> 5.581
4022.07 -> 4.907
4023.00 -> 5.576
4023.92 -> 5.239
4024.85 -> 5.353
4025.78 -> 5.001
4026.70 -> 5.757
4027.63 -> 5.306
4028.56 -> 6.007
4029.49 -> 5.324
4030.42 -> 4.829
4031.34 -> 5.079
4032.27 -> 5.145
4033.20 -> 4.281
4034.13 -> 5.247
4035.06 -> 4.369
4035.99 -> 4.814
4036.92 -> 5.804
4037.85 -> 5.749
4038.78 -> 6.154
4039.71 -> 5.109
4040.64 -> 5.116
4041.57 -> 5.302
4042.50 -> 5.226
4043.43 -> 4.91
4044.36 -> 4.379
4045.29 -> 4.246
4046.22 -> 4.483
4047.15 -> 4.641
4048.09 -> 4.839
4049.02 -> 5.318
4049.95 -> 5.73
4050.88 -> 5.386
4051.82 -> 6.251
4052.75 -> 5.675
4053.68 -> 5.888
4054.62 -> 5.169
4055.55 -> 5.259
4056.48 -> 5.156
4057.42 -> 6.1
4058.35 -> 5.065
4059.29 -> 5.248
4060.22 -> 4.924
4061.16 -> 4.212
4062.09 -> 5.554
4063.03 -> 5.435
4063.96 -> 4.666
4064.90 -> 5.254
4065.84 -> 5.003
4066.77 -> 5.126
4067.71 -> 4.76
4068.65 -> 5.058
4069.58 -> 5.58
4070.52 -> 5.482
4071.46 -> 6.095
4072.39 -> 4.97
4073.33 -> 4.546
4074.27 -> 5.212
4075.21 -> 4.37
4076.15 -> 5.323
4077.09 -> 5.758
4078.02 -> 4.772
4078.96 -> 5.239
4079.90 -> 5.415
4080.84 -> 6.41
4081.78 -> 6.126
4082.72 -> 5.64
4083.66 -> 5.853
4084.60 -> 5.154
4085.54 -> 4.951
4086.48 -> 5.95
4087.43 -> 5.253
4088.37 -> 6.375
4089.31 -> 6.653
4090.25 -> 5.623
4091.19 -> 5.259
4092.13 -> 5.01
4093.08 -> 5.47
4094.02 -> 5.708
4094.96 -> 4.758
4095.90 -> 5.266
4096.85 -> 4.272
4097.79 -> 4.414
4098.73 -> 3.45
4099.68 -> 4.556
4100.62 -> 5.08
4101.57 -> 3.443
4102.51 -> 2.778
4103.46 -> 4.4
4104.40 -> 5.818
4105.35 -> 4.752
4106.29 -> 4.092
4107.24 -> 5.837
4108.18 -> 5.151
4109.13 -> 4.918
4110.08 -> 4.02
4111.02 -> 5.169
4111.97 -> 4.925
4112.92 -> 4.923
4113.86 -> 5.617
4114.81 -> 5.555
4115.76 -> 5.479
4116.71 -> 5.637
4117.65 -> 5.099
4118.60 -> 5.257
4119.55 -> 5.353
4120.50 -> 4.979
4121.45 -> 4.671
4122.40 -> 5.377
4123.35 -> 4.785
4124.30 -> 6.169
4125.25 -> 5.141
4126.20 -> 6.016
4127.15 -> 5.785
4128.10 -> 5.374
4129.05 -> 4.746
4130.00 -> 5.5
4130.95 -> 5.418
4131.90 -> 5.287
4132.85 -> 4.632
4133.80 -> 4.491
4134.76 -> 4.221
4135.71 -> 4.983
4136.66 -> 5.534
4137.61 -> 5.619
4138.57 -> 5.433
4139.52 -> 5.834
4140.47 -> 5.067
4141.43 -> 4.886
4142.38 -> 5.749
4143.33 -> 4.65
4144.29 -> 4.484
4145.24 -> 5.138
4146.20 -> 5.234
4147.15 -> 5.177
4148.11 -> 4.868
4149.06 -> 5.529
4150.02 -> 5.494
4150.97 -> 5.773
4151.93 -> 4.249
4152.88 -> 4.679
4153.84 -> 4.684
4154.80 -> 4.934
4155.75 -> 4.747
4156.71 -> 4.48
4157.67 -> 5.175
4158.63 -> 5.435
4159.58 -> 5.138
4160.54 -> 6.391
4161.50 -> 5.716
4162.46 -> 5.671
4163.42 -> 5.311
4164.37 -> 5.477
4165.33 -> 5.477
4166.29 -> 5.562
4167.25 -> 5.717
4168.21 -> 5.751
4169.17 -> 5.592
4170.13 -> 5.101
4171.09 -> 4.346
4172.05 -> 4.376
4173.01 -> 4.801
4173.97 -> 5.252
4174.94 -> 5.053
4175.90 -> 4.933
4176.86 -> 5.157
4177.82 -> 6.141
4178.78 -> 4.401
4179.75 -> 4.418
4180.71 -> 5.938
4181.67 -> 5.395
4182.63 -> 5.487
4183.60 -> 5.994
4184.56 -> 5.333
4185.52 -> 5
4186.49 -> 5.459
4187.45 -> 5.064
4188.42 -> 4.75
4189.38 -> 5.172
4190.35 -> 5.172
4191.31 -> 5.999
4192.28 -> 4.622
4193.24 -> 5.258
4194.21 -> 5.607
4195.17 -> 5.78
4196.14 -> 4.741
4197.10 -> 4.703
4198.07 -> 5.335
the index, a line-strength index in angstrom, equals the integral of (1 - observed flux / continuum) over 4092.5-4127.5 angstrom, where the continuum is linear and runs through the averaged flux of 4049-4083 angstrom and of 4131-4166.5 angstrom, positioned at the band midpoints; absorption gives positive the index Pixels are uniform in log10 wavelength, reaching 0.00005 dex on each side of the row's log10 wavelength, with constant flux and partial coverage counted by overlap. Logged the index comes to 1.79 angstrom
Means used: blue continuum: 5.33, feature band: 4.97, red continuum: 5.17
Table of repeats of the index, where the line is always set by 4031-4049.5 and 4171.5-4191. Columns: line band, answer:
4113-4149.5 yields -0.82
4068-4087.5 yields -1.29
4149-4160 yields 0.28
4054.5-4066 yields -0.29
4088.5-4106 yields 0.81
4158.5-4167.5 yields -0.78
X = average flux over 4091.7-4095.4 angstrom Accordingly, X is 5.24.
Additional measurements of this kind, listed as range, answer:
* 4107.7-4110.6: 4.72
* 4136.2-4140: 5.61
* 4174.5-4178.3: 5.33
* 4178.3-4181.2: 4.92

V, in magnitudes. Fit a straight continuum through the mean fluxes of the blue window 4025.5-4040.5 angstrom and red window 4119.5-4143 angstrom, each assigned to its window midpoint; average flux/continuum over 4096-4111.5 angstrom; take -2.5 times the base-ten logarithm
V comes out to 0.16 mag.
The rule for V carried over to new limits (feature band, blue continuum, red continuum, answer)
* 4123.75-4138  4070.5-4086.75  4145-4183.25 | 0.005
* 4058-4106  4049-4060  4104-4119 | 0.044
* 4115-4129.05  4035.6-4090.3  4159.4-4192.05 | -0.007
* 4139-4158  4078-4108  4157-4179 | 0.046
